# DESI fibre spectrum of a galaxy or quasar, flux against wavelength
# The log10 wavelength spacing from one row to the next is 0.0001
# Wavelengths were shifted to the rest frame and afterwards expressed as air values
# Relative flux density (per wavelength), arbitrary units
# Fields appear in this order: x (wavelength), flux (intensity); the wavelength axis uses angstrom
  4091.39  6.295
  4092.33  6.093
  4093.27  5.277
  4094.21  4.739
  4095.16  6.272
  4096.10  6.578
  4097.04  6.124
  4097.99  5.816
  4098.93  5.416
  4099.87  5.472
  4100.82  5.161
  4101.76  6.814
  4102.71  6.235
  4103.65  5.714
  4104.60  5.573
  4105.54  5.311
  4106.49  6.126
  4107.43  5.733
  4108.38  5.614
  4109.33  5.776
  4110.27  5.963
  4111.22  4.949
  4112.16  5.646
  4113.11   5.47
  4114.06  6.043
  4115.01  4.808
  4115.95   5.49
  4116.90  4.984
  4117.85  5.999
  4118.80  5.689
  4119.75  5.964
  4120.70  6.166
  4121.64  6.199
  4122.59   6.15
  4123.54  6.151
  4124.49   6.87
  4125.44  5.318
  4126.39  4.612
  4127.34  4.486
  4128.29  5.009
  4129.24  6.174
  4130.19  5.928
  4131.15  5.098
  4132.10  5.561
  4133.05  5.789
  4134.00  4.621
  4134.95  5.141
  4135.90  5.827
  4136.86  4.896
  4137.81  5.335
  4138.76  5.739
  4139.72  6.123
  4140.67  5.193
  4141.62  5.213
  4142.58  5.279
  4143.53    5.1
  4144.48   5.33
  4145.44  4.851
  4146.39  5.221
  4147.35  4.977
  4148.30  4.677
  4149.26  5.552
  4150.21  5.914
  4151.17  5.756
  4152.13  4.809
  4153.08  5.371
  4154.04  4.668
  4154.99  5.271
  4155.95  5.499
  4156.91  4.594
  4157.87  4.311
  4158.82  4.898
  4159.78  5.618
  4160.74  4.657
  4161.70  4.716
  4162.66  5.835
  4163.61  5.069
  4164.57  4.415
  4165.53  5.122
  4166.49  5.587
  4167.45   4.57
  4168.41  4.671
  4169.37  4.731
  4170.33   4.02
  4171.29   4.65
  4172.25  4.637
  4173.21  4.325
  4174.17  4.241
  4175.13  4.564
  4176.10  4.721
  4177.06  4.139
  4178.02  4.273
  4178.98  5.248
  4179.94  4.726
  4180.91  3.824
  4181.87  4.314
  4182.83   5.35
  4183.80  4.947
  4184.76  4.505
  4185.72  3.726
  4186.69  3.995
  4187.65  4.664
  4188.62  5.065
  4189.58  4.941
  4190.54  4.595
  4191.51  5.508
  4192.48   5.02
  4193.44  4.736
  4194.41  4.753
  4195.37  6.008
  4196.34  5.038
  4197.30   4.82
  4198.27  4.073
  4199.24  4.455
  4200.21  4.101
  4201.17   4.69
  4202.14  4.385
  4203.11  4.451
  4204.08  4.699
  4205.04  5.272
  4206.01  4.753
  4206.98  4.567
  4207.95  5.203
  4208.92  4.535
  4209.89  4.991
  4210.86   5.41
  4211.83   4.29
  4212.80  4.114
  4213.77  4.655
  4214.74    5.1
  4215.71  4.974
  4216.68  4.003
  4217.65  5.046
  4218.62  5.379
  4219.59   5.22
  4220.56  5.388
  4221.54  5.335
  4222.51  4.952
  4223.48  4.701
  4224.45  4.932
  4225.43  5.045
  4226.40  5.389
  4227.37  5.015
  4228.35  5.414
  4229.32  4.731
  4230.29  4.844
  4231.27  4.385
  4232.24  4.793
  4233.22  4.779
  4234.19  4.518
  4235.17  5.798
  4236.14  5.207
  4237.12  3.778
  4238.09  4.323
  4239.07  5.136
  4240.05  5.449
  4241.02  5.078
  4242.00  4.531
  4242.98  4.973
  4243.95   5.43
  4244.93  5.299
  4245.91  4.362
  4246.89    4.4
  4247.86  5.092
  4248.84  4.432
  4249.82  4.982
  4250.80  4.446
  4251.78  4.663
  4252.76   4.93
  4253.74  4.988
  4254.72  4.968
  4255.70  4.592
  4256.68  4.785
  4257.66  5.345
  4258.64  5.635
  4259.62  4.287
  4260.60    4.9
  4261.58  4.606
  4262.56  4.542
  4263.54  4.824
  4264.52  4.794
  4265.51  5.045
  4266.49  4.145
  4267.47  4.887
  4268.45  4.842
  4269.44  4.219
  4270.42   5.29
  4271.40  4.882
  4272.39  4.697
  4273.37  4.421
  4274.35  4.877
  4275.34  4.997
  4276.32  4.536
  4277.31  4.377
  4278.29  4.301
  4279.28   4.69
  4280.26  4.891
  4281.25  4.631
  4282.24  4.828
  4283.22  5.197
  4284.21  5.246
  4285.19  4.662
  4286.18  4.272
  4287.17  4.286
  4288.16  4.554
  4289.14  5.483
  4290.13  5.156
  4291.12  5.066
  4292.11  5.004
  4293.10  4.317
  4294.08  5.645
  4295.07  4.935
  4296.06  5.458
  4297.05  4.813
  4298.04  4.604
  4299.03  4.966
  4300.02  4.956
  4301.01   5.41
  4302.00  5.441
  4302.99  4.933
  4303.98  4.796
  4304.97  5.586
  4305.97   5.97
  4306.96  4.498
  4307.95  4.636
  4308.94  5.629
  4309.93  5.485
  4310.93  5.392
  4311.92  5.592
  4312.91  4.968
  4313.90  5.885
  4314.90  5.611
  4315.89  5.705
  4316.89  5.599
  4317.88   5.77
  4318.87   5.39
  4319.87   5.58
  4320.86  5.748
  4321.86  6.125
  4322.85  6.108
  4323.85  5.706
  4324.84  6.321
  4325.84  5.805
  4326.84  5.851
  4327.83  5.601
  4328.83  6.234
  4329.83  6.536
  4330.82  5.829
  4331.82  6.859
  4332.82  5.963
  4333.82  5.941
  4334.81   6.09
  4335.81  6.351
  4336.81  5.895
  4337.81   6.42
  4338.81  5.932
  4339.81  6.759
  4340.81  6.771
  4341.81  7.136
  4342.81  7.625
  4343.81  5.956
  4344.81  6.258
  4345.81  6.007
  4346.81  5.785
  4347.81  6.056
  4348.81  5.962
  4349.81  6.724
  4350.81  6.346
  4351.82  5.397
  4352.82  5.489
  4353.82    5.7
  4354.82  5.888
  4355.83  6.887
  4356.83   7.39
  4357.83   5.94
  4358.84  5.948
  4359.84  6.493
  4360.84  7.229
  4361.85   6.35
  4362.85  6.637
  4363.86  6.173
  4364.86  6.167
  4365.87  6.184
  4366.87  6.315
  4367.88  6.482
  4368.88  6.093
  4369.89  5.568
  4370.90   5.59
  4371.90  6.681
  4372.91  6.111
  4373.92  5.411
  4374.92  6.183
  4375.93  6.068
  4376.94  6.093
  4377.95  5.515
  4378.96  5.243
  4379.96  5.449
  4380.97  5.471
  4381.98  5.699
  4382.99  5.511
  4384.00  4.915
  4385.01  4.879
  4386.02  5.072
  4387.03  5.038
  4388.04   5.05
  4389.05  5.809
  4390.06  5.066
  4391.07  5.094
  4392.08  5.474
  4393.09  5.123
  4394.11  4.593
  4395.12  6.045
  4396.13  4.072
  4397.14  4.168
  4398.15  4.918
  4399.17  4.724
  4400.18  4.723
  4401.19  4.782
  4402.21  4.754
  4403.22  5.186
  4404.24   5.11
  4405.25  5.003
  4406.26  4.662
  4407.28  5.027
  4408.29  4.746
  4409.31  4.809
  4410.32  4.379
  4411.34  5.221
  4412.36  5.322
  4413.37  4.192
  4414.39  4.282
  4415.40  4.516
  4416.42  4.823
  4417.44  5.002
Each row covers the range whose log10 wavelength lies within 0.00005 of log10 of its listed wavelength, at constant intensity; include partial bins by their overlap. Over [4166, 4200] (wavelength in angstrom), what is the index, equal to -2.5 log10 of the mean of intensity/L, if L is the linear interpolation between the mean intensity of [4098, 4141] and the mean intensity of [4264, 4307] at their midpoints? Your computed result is 0.14 mag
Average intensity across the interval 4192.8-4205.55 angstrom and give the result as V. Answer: 4.74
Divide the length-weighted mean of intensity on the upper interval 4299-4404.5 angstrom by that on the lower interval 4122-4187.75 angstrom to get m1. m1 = 1.14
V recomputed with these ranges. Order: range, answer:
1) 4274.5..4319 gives 5.07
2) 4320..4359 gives 6.18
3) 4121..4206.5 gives 5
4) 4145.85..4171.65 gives 5.01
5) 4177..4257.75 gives 4.81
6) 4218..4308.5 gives 4.89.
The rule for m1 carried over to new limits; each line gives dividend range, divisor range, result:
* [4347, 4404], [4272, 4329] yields 1.09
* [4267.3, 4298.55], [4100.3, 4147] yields 0.87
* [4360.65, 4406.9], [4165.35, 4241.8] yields 1.15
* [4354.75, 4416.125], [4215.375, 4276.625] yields 1.12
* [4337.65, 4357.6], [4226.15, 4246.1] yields 1.28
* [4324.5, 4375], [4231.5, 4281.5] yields 1.30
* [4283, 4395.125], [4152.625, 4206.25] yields 1.20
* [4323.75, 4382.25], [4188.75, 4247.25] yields 1.26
